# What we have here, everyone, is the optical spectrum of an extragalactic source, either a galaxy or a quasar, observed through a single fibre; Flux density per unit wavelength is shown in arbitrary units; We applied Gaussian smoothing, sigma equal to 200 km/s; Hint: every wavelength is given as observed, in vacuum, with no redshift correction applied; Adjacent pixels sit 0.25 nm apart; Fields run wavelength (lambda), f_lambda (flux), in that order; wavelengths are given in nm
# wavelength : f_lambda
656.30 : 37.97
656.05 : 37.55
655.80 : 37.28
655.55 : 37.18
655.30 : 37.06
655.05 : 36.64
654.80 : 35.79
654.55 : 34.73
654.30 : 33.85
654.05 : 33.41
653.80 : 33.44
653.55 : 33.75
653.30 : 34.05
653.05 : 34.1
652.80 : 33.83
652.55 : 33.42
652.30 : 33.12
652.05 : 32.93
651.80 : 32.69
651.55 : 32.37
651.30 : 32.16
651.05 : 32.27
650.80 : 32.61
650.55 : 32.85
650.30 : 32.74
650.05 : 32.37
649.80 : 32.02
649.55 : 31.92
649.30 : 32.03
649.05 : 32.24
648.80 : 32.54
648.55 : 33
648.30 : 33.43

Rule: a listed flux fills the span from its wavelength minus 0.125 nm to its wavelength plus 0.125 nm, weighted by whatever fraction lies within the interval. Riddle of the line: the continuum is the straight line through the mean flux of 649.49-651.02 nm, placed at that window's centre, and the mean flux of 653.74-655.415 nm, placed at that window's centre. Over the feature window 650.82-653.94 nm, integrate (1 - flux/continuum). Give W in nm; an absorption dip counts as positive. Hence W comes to 0.05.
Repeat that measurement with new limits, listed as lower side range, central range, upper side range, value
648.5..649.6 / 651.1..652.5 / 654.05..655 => 0.036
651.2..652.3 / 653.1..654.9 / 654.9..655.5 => 0.063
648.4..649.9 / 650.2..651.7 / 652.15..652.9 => 0.019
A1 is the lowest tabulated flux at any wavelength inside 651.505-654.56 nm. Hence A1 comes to 32.37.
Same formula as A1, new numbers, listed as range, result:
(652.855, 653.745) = 33.75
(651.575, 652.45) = 32.69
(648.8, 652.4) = 31.92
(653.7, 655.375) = 33.41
